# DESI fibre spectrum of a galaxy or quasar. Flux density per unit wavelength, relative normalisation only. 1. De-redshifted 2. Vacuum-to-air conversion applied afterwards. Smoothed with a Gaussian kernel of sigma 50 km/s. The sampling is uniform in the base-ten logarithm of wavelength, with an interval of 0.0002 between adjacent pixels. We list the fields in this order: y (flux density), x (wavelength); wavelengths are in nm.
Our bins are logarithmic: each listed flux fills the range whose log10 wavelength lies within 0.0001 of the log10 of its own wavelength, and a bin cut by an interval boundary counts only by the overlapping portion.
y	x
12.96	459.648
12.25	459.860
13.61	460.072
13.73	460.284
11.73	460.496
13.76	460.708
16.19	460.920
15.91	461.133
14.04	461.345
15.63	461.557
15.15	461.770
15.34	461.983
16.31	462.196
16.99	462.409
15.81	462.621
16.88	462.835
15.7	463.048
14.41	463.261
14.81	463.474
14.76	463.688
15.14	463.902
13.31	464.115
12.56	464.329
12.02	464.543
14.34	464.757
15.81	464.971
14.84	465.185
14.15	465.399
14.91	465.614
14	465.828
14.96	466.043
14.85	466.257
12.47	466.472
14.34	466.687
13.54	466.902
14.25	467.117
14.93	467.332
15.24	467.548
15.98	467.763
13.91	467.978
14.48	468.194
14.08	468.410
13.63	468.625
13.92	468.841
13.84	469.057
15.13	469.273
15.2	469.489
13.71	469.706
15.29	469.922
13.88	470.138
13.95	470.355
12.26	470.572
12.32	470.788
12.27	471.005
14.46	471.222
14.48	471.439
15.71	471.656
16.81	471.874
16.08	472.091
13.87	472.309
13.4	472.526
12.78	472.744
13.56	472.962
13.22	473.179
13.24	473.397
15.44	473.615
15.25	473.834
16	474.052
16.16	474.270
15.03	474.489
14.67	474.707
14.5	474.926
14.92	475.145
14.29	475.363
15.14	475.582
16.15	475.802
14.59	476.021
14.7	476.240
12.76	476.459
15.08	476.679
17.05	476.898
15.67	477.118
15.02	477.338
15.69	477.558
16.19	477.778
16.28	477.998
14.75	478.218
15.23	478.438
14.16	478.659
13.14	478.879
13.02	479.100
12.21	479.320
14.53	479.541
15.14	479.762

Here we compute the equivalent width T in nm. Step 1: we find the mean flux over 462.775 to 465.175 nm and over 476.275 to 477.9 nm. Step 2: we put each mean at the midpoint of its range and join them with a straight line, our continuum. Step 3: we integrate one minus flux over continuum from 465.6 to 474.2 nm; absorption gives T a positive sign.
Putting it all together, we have 0.33 nm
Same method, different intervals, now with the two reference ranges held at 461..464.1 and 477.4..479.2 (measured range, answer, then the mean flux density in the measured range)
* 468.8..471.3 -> 0.215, 13.8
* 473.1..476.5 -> 0.034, 14.8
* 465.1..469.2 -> 0.247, 14.3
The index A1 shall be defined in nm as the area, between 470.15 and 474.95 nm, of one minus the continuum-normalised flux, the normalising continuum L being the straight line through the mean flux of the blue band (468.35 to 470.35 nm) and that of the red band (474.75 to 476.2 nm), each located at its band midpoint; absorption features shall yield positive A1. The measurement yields 0.09 nm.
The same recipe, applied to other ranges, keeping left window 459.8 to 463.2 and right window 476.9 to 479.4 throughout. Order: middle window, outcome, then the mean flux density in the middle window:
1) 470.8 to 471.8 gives 0.05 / 14.1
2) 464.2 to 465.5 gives 0.09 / 13.9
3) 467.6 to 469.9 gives 0.07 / 14.4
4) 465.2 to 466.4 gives 0.03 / 14.5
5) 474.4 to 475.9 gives -0.01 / 14.9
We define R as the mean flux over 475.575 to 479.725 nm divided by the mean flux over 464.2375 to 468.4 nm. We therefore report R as 1.0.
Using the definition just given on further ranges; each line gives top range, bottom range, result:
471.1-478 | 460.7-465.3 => 0.99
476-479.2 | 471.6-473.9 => 1.03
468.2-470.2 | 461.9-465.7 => 0.96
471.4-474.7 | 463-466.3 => 1.02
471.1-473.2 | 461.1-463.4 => 0.93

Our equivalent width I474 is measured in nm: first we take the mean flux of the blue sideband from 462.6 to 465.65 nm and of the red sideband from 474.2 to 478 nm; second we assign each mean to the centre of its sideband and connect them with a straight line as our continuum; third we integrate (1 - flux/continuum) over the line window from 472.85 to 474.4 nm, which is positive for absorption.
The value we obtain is 0.037 nm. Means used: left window 14.6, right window 15.2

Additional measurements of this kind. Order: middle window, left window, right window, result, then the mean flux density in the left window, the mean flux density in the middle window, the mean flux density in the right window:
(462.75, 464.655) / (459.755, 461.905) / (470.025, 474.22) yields -0.022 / 14.2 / 14.4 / 14.2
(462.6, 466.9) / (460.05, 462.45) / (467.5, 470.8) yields 0.035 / 14.9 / 14.5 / 14.2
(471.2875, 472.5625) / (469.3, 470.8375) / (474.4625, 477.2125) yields -0.078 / 13.9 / 15.1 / 15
